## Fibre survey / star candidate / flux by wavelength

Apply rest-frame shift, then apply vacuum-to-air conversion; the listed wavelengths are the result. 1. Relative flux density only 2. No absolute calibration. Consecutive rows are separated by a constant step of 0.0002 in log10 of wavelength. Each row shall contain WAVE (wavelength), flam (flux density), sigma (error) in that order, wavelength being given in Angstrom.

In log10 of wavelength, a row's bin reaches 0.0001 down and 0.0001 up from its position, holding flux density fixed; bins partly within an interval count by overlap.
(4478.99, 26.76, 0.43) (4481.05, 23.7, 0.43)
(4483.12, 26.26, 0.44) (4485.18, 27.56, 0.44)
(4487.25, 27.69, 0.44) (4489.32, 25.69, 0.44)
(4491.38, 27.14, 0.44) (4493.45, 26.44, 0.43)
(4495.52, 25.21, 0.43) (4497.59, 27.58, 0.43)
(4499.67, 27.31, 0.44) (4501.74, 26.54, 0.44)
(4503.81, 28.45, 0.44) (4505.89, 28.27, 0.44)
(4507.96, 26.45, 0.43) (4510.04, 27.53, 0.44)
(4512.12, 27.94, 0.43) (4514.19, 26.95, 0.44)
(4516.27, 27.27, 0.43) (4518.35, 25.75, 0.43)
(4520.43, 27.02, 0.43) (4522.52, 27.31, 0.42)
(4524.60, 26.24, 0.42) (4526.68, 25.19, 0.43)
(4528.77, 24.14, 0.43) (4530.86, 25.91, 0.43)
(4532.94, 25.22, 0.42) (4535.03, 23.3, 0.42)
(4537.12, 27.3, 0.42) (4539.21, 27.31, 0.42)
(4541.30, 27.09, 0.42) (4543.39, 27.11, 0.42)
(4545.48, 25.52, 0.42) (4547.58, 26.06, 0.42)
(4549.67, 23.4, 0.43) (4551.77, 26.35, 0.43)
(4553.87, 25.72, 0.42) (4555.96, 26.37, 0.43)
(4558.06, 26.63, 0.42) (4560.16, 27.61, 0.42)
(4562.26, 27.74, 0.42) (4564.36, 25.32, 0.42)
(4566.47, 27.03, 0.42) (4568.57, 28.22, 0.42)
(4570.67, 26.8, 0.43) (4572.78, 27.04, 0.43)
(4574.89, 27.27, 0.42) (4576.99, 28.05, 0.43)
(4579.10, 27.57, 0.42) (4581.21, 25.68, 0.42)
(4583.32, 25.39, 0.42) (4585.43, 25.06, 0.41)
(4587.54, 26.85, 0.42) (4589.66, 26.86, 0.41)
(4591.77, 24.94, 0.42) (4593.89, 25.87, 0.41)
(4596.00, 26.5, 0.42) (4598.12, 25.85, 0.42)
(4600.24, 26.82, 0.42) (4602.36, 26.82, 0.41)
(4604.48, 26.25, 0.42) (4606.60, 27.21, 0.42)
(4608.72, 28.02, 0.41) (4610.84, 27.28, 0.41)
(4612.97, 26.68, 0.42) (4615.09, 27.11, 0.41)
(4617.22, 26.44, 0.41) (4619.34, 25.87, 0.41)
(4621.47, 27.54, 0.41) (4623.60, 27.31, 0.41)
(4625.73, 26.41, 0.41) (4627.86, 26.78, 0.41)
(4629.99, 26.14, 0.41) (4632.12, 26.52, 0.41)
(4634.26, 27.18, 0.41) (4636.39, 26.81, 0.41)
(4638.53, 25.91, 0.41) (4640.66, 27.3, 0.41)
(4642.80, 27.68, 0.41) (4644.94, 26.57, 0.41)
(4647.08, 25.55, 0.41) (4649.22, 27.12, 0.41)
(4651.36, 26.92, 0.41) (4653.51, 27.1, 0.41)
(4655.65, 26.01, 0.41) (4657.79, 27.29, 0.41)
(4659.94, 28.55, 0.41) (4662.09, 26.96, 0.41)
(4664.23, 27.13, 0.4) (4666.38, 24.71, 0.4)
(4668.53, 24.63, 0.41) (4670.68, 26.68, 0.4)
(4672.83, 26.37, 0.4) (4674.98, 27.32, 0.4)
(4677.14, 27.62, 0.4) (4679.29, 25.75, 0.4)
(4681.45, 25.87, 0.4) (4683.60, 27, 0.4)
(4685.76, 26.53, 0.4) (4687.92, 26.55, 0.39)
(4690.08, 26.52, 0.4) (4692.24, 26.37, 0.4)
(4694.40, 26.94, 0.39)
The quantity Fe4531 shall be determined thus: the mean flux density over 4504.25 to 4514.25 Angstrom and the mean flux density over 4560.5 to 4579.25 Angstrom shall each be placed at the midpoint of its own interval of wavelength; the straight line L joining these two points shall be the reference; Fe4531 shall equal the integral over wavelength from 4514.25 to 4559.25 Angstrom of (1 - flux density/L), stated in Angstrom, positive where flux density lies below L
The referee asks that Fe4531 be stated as 2.24 Angstrom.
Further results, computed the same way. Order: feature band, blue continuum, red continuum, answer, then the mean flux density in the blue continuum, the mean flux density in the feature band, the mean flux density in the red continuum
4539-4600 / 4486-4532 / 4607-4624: 1.0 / 26.7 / 26.4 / 27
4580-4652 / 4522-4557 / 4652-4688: -0.8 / 25.8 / 26.6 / 26.6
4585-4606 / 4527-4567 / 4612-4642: 0.2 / 26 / 26.2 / 26.7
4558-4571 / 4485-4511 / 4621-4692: -0.1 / 27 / 27.1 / 26.7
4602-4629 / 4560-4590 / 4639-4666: 0.0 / 26.8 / 26.9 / 26.9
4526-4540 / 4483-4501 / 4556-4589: 0.7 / 26.8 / 25.4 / 26.8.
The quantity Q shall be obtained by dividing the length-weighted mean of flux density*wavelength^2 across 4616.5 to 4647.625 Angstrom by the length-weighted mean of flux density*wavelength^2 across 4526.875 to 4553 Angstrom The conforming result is 1.1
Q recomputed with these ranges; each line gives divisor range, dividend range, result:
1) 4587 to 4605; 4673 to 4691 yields 1.05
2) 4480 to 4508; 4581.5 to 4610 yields 1.03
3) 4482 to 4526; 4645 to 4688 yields 1.06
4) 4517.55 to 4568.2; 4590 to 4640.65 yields 1.05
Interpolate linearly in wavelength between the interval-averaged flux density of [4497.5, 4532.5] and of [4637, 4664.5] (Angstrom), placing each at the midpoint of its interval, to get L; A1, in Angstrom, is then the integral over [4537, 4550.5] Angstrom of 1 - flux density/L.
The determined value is 0.29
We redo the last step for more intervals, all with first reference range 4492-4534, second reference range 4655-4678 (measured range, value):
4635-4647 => 0.0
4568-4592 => 0.0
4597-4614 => -0.1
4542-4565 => 0.4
